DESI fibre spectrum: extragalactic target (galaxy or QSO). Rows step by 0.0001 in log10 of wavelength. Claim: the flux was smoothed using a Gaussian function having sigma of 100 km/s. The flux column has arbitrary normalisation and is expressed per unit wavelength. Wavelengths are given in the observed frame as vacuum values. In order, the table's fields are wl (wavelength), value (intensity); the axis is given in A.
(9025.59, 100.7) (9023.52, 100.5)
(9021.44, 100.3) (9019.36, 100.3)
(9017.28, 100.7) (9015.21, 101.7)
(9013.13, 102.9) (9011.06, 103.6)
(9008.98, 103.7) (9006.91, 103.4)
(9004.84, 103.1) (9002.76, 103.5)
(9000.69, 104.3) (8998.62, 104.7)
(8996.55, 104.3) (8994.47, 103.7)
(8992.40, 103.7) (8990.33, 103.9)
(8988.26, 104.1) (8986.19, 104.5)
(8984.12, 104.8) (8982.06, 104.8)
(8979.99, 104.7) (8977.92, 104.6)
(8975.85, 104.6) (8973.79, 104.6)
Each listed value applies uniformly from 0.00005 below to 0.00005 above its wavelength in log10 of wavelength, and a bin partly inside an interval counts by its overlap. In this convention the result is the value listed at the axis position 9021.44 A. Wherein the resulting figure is 100.3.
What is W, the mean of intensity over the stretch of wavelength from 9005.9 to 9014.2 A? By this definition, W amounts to 103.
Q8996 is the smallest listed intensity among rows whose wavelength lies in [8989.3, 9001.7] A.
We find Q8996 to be 103.7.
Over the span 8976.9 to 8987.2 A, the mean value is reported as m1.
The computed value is 105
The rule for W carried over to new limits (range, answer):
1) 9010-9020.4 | 102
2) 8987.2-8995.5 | 104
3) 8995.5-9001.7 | 104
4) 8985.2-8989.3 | 104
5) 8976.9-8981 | 105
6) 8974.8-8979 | 105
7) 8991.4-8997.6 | 104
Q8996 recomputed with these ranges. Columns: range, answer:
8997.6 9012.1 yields 103.1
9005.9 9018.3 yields 100.7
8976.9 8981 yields 104.6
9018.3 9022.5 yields 100.3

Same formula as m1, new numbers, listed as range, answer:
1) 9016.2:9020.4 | 101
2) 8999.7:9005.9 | 104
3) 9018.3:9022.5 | 100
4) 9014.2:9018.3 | 101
